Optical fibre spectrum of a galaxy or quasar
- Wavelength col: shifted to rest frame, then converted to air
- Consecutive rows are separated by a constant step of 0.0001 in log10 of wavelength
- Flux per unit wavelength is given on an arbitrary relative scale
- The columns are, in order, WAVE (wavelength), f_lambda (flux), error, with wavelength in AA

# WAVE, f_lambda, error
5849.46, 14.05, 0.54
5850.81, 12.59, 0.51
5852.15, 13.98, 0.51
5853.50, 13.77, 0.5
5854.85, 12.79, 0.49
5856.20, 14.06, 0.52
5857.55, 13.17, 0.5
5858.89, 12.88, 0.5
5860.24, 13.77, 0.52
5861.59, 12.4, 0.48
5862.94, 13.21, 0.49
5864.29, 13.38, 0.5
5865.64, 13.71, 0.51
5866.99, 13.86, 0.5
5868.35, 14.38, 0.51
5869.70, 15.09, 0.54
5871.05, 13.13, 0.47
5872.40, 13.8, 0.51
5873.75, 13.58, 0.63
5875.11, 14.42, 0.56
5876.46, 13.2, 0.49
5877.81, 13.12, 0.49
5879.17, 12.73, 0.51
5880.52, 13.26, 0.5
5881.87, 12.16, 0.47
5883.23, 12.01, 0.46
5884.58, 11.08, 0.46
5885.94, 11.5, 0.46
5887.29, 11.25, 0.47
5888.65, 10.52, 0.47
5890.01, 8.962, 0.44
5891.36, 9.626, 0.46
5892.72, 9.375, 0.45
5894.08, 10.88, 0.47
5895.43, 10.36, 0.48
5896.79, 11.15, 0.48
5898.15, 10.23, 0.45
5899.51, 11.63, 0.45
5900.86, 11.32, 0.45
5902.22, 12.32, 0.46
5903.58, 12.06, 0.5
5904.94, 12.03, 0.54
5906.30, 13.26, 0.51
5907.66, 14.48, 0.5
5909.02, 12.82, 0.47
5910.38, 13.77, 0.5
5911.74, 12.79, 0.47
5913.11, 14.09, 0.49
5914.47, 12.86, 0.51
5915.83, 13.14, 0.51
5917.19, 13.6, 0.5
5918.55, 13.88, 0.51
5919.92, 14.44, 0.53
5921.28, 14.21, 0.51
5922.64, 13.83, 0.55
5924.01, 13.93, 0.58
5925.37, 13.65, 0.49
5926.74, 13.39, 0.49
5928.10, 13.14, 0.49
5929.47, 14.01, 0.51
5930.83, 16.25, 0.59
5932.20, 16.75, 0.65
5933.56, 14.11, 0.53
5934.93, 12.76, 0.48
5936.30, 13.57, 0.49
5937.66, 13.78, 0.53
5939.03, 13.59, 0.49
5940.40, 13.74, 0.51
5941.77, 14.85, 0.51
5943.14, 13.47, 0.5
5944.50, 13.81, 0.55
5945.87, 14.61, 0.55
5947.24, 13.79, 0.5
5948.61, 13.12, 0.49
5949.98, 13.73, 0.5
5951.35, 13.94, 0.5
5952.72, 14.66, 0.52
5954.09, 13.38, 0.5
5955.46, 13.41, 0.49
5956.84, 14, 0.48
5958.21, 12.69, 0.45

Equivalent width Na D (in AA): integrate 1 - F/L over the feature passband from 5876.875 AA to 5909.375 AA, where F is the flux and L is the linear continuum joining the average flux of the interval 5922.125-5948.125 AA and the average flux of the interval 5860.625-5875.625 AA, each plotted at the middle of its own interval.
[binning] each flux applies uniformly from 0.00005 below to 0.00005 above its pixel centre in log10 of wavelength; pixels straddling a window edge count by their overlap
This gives 5.28 AA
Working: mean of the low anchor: 13.7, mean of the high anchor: 14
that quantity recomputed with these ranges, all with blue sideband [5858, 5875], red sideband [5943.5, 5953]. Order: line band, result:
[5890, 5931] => 3.4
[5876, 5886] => 0.9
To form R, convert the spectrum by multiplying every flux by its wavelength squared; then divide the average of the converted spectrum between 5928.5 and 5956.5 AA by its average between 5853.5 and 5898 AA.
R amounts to 1.15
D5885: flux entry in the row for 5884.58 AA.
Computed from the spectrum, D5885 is 11.08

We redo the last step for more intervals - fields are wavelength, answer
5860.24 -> 13.77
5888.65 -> 10.52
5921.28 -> 14.21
